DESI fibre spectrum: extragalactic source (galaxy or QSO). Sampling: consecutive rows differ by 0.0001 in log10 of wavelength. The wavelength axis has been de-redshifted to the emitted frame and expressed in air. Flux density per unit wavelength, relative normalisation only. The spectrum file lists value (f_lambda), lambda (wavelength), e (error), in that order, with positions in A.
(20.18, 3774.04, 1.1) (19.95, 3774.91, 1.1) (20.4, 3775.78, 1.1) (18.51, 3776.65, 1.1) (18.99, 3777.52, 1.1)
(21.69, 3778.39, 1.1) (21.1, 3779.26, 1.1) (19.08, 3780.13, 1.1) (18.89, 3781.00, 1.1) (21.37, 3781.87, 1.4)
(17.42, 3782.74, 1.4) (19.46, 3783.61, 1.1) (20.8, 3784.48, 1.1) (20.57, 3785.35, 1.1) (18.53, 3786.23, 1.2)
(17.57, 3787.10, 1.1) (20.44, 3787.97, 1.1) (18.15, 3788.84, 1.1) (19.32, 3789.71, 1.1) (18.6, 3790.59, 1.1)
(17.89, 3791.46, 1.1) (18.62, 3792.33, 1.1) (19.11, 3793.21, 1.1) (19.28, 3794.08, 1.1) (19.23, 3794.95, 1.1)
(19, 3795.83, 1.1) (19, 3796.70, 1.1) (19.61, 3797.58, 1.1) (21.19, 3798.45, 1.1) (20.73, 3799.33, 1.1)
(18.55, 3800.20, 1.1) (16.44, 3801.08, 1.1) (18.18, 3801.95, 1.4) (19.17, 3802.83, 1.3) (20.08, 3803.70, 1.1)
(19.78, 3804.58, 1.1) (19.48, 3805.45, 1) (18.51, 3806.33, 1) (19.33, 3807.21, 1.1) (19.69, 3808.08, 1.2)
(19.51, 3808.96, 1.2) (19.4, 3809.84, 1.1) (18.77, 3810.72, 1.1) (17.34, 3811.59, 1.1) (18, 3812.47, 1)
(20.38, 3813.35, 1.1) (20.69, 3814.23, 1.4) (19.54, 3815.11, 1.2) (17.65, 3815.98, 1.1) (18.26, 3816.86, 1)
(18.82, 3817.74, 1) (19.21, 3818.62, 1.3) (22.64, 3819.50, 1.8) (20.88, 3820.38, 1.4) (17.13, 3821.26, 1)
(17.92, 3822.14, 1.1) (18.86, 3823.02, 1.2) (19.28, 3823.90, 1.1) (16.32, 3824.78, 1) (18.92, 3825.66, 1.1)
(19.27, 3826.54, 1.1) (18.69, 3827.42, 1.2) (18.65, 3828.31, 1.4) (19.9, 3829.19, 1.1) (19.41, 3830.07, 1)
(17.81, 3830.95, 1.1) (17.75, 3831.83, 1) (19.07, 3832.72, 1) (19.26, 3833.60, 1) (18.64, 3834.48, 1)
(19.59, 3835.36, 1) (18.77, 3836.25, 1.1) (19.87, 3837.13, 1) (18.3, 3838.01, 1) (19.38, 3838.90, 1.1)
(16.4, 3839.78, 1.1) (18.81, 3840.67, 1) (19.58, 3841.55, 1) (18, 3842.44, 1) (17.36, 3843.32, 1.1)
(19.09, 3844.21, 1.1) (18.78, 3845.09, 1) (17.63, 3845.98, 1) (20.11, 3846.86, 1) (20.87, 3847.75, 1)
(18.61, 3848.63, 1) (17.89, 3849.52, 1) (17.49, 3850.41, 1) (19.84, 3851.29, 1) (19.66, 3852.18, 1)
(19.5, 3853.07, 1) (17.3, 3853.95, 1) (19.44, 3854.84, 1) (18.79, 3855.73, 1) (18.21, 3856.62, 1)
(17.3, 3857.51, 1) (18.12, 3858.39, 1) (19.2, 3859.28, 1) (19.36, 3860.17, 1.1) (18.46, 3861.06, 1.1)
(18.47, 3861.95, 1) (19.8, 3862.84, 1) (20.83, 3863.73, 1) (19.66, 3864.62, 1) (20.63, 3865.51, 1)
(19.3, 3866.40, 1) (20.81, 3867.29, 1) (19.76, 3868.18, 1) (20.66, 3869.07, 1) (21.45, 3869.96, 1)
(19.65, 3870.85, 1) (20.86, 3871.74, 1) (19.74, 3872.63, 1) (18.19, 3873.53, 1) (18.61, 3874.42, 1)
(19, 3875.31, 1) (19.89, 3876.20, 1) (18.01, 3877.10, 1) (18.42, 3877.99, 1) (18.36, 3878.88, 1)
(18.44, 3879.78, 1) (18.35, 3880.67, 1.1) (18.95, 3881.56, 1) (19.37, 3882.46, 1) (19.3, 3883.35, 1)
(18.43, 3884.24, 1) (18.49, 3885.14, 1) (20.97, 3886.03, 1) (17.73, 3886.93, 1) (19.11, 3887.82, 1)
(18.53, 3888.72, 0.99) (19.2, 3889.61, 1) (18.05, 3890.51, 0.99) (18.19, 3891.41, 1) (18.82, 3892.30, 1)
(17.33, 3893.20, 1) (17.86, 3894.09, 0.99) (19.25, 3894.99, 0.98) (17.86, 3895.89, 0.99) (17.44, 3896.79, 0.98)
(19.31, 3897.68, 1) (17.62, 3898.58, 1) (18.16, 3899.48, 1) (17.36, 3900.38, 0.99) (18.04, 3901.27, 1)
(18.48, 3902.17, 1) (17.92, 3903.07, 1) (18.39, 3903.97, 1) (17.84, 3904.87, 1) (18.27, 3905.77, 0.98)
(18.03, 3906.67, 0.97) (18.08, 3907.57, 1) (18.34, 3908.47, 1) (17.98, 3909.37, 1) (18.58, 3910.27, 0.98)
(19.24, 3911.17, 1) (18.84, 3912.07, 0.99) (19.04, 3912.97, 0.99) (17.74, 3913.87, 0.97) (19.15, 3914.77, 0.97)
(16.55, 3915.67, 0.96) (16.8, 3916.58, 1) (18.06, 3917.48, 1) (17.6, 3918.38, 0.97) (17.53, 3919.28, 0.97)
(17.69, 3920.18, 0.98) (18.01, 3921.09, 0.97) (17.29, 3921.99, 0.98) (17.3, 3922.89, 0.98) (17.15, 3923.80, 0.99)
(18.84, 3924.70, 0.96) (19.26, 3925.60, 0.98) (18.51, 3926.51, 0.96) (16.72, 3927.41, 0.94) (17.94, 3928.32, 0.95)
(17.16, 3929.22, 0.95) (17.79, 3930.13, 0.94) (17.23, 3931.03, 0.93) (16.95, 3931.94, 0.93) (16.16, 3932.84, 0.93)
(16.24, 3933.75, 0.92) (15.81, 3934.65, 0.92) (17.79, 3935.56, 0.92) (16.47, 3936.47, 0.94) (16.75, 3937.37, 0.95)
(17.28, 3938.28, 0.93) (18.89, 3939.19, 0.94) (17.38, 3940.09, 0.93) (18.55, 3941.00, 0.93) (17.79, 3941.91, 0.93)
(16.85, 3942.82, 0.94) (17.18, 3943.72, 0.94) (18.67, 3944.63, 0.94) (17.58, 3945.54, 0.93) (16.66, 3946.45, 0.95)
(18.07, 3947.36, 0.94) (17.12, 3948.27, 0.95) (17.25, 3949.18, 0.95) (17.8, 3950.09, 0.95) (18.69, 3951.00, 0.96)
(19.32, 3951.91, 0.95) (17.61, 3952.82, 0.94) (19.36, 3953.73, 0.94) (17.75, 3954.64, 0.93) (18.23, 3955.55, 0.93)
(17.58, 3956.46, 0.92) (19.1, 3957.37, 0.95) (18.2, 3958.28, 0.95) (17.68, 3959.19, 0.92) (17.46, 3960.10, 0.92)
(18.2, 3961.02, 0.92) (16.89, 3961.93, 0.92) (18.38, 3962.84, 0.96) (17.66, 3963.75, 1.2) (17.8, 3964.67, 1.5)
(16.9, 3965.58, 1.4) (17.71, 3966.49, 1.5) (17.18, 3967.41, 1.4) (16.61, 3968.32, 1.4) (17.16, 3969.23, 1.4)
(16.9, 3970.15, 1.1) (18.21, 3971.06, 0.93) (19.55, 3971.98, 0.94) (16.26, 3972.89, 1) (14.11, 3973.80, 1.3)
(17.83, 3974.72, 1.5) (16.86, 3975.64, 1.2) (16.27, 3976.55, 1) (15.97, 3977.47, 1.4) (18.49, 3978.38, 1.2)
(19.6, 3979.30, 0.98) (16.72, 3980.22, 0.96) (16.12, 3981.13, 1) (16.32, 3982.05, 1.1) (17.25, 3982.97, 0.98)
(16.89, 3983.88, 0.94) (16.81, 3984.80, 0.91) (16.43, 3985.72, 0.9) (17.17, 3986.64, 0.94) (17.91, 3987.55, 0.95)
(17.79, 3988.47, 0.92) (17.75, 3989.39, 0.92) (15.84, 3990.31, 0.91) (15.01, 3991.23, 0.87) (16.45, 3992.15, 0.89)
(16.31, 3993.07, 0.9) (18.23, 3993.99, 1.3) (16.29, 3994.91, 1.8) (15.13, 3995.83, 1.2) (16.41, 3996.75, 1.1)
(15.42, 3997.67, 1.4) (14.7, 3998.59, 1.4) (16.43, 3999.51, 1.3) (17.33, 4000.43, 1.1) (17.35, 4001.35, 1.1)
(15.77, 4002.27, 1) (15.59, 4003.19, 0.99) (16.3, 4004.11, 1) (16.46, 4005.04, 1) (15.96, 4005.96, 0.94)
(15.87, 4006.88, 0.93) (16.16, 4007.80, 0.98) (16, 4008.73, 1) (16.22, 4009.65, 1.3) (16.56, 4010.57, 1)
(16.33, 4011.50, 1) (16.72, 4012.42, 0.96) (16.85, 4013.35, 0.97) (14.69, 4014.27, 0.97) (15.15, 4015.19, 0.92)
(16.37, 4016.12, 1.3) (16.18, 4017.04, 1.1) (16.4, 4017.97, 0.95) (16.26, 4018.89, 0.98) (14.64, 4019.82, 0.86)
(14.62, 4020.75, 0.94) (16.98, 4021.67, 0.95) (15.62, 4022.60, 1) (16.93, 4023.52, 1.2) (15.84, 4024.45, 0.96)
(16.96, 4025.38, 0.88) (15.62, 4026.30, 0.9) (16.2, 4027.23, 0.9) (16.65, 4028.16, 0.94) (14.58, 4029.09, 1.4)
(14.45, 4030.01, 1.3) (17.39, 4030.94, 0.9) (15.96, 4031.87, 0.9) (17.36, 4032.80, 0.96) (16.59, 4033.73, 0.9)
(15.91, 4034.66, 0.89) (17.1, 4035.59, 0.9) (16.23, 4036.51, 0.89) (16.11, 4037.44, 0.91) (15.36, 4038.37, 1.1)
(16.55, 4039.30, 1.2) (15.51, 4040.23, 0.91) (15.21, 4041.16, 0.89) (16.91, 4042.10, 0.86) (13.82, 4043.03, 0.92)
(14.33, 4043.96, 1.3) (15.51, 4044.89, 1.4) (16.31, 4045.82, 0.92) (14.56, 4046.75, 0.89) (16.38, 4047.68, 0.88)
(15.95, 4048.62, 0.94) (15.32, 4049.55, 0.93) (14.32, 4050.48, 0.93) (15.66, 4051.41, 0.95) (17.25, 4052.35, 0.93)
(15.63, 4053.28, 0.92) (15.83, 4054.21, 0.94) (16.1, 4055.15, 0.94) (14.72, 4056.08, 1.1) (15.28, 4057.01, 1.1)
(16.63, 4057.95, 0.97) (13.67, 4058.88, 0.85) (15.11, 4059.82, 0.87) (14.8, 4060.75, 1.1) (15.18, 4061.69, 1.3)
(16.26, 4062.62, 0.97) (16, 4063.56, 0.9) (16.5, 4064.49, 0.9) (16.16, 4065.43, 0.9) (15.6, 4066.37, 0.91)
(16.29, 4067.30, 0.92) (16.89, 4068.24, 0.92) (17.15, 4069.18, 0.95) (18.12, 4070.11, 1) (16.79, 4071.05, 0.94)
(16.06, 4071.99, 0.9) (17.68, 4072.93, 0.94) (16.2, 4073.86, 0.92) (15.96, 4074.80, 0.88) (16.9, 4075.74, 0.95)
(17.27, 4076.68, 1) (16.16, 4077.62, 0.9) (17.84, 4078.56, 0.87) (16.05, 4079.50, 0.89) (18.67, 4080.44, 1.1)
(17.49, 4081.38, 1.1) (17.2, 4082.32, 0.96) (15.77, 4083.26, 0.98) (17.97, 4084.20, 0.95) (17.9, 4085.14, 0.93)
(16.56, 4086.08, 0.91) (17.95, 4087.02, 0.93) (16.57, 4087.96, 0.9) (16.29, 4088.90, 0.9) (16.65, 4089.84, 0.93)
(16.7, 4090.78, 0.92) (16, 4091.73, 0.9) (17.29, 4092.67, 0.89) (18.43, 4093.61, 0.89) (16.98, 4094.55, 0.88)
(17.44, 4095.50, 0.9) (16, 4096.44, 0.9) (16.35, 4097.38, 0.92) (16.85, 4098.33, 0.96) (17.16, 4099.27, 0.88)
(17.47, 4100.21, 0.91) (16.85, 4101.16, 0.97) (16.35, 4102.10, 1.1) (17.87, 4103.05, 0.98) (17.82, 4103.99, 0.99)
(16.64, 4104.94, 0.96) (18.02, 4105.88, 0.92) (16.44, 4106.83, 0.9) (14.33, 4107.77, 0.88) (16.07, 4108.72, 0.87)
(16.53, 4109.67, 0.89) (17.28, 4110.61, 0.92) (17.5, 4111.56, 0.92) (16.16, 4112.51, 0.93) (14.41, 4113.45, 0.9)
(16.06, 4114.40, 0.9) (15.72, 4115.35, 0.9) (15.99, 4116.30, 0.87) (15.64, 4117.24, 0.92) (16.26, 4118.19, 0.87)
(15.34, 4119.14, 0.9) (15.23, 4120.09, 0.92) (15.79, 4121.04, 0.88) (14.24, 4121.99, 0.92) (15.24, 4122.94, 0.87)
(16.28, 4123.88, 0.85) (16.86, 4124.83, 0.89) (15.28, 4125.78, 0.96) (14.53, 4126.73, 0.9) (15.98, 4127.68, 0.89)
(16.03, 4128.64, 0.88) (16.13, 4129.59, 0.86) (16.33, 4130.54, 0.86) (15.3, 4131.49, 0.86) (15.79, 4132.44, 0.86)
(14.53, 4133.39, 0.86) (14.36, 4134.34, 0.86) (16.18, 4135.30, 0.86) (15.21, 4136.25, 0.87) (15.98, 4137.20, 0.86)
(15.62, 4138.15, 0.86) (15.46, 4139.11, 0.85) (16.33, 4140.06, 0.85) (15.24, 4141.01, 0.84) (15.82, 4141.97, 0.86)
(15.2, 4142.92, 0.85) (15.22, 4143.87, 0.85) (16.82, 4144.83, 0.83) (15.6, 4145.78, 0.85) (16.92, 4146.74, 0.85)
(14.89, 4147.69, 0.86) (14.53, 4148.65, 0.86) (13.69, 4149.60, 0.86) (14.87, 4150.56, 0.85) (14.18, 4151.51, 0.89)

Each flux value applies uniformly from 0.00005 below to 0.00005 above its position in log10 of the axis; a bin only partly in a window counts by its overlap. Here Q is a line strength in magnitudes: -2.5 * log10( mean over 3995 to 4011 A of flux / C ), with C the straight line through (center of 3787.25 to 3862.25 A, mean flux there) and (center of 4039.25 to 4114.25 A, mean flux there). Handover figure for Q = 0.07 mag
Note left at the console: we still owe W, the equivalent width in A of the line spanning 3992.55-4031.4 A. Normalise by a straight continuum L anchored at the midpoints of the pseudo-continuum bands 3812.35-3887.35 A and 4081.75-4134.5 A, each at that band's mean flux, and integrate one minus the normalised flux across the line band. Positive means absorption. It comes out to 2.8 A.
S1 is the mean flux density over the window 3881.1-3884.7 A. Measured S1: 19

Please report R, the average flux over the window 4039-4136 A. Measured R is 16.2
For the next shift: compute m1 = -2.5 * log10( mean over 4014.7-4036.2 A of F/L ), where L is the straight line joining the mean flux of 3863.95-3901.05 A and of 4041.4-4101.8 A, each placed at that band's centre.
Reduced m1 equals 0.06 mag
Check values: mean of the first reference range 19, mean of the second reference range 16.4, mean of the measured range 16.1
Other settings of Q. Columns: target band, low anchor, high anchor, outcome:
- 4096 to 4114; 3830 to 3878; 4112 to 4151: -0.05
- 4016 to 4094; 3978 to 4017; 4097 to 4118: 0.02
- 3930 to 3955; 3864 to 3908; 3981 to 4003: 0.00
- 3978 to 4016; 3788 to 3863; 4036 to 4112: 0.04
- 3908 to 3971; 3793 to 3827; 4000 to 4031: -0.03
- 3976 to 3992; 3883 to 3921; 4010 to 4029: -0.02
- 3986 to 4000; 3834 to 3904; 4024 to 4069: 0.02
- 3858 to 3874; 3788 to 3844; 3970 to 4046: -0.08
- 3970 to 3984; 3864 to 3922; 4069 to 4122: 0.05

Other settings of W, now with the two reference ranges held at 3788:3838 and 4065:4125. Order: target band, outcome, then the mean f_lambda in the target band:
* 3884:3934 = 0.4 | 18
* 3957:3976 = 0.3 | 17.5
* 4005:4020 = 1.1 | 16.1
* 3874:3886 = -0.2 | 18.8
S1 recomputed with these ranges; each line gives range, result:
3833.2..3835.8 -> 19.2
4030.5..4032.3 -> 16.7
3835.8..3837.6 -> 19.3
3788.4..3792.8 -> 18.5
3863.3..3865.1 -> 20.2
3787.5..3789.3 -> 19.3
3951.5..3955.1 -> 18.5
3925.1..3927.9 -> 18.2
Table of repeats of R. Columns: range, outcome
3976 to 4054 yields 16.2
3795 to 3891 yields 19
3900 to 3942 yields 17.8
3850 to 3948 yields 18.4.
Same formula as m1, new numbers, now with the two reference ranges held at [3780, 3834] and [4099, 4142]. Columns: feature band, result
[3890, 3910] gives 0.00 mag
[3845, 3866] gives -0.02 mag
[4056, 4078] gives 0.02 mag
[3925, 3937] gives 0.04 mag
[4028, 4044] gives 0.06 mag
